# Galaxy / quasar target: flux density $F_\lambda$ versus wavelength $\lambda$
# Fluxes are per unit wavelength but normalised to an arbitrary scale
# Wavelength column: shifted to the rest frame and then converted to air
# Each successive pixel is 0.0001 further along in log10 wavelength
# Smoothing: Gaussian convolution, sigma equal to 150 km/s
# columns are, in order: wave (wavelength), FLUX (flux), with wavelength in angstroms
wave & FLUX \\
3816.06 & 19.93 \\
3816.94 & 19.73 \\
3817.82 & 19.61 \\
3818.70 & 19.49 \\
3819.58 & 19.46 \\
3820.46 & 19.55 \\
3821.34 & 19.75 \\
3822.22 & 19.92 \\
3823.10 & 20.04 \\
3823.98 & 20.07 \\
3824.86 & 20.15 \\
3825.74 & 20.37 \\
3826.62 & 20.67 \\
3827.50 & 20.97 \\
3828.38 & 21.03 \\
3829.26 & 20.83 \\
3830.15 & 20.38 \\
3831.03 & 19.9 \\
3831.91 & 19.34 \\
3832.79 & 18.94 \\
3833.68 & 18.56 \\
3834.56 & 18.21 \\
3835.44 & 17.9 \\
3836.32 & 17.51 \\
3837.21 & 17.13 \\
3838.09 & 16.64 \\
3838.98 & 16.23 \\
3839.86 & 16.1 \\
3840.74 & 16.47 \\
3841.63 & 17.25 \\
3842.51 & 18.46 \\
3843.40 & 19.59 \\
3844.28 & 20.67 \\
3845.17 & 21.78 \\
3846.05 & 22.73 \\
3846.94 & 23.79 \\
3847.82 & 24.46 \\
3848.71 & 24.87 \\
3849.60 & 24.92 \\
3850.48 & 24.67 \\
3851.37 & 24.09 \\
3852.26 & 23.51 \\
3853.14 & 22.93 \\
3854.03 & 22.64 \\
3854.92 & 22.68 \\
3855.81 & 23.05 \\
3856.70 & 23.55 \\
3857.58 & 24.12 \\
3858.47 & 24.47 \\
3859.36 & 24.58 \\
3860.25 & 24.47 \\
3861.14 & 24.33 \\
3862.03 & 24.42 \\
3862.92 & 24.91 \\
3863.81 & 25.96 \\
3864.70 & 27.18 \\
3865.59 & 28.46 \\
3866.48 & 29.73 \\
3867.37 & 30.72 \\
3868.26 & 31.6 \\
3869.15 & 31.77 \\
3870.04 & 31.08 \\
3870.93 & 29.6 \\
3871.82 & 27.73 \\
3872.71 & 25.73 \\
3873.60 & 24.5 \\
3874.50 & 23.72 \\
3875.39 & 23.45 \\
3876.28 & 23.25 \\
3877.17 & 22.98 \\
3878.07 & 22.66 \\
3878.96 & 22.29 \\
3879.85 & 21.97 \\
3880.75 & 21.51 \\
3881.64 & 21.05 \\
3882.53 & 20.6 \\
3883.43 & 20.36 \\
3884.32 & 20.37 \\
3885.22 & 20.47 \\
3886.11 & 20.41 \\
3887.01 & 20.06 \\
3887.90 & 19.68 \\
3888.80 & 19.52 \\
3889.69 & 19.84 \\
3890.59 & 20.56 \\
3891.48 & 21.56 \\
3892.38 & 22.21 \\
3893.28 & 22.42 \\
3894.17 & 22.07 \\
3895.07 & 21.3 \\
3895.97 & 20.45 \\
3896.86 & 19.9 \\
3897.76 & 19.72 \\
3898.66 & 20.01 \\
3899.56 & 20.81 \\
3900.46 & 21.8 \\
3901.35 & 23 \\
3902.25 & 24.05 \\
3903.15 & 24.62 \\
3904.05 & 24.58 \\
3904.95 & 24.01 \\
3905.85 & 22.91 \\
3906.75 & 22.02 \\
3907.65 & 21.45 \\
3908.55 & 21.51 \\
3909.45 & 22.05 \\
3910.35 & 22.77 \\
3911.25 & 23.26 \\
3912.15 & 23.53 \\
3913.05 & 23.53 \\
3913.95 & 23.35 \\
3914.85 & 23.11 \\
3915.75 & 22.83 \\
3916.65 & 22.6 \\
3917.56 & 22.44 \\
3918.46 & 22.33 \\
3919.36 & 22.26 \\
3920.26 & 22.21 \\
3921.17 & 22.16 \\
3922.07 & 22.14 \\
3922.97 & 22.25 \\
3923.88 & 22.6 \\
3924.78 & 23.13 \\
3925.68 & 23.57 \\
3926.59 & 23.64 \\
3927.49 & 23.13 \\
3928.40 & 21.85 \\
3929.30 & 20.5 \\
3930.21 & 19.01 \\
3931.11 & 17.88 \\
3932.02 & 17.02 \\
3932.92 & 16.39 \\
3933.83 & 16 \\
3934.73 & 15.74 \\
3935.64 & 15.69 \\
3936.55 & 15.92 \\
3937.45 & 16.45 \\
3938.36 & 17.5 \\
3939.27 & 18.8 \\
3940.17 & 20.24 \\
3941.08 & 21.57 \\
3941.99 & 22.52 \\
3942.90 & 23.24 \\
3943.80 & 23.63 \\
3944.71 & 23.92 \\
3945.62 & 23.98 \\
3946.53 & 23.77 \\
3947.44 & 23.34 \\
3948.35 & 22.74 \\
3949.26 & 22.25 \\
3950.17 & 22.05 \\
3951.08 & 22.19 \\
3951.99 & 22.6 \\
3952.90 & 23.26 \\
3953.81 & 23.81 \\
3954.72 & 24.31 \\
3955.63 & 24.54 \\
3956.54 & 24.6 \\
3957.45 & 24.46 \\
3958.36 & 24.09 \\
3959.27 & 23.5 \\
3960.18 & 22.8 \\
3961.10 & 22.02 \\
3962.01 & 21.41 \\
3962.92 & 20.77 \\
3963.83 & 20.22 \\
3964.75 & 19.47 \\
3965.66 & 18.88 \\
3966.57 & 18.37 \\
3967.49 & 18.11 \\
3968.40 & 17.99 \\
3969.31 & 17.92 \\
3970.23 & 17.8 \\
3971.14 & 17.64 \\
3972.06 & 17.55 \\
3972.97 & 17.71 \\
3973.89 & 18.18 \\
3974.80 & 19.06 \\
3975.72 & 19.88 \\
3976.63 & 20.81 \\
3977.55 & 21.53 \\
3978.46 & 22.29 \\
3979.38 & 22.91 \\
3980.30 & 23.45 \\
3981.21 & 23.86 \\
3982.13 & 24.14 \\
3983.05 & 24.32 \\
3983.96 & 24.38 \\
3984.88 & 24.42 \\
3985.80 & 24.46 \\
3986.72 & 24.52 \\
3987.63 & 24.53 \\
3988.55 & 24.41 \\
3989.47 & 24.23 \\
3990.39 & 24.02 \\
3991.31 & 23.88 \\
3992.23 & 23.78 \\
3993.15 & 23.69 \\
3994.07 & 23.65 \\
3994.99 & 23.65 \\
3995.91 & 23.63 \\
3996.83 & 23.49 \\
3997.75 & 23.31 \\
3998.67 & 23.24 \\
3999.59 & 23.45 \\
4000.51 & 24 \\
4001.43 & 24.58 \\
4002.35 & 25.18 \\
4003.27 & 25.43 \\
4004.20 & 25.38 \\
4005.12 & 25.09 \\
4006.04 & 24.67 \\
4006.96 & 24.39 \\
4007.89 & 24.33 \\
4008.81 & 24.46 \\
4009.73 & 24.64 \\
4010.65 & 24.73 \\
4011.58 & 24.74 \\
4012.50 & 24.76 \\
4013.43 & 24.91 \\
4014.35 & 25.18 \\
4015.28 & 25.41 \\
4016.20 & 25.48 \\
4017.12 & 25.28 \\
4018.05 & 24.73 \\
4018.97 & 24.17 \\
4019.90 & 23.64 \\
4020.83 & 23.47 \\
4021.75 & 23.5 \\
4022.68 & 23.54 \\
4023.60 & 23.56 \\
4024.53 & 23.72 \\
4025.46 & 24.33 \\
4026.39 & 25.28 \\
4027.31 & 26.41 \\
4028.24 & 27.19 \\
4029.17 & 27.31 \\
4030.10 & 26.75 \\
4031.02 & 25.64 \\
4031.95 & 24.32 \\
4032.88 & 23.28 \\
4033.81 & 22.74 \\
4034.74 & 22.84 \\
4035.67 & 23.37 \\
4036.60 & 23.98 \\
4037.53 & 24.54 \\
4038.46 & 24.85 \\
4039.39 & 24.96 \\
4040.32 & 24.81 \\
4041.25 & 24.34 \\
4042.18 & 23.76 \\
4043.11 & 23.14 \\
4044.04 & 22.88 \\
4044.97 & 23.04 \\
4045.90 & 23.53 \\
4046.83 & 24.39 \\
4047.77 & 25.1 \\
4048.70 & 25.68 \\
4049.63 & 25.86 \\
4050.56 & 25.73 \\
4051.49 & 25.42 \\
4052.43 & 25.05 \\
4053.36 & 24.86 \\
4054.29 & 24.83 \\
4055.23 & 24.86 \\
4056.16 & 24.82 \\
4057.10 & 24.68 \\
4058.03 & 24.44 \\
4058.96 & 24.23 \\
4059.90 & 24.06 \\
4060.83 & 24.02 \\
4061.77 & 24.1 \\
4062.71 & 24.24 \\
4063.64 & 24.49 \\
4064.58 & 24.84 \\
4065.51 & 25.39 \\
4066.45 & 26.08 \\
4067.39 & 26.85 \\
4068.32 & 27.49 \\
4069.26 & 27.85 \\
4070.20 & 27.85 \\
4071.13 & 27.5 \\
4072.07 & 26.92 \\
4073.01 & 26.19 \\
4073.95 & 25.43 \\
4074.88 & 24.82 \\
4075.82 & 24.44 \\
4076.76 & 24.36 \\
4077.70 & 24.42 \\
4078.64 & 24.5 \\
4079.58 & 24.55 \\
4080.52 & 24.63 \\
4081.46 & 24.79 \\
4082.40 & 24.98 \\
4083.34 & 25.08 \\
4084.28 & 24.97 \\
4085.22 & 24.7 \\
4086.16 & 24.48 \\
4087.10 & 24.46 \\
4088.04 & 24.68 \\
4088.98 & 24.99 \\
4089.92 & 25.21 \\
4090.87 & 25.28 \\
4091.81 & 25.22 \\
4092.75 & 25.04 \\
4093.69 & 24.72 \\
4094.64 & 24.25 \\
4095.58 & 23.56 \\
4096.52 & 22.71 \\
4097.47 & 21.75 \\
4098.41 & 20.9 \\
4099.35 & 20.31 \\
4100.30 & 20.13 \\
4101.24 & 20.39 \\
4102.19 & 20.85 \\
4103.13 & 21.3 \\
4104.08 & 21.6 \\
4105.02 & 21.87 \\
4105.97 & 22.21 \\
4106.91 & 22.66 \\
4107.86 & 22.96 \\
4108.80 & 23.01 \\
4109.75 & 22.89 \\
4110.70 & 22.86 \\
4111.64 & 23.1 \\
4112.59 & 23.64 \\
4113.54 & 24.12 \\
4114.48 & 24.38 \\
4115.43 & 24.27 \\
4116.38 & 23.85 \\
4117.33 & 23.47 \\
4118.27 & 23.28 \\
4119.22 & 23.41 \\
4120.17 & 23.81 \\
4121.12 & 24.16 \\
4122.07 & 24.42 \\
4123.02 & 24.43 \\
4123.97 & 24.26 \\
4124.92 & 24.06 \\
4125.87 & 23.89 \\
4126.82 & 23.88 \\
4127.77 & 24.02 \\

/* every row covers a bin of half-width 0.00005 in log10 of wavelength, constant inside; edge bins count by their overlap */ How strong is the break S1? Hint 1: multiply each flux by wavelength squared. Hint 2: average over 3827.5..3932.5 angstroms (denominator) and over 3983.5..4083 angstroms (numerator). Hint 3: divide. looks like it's 1.2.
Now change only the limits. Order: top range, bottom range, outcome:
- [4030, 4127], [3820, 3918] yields 1.21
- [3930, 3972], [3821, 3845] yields 1.15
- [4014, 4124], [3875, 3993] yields 1.20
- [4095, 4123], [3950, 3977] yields 1.17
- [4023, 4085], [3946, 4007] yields 1.15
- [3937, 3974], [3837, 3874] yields 0.93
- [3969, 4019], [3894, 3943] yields 1.14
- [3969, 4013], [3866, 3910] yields 1.06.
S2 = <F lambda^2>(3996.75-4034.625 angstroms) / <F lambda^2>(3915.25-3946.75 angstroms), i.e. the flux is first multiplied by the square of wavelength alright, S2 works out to 1.2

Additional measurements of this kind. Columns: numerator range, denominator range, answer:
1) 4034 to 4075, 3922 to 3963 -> 1.23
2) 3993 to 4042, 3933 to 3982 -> 1.21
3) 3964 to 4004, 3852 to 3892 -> 0.98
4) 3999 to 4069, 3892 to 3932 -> 1.19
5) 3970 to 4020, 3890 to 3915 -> 1.11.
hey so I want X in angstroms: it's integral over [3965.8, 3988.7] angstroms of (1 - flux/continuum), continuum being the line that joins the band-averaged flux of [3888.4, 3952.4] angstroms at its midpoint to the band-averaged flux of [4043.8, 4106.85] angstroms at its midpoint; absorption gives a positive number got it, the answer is 1.5 angstroms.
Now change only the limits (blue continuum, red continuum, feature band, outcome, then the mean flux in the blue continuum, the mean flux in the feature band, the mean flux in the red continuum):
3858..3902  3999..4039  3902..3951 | 4.7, 23.5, 21.6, 24.6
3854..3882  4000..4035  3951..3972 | 3.1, 25.4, 21.2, 24.7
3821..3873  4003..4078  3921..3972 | 6.0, 22.6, 21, 24.9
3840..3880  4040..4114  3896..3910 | 1.3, 24.4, 22.1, 24.2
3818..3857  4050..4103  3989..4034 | -2.0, 20.5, 24.5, 24.6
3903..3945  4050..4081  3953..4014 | 0.7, 21.3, 22.7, 25.3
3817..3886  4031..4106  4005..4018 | -0.6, 22.3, 24.9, 24.3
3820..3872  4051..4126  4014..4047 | -0.9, 22.5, 24.4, 24.2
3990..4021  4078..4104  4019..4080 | -2.2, 24.4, 24.8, 23.6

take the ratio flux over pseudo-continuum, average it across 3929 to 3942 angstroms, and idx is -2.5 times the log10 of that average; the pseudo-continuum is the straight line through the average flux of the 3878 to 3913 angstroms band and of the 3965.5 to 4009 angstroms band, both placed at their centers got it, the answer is 0.23 mag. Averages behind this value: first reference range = 21.6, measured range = 17.9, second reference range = 22.5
